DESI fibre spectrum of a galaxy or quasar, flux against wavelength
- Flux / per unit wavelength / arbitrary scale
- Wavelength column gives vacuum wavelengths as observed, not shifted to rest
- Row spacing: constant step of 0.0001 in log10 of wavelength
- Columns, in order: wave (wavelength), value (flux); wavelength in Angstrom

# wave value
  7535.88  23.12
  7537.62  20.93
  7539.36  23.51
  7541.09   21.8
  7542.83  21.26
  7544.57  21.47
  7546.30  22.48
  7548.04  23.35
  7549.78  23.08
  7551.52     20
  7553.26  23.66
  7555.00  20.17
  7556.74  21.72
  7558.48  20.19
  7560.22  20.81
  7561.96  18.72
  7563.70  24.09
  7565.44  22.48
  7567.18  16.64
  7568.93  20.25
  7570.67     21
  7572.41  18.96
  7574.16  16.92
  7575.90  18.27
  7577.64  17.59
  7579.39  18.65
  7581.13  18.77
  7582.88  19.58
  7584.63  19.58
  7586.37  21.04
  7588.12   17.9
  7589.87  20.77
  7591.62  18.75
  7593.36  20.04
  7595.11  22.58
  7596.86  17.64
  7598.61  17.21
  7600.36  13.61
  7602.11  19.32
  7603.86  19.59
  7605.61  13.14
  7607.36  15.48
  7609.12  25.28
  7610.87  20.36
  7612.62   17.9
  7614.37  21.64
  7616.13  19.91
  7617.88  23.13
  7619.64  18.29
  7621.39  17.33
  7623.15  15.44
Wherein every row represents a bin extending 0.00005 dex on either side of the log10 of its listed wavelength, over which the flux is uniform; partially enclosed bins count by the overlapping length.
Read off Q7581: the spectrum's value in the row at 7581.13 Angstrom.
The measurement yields 18.77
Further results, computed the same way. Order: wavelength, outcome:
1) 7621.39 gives 17.33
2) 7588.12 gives 17.9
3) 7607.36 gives 15.48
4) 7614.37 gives 21.64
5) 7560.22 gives 20.81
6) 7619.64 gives 18.29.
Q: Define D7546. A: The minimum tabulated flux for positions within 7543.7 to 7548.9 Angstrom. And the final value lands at 21.47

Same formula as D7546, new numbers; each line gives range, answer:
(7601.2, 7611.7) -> 13.14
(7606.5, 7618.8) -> 15.48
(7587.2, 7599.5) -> 17.21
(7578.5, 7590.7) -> 17.9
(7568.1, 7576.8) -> 16.92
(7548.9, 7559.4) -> 20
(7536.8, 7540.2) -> 20.93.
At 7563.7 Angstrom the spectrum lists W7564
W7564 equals 24.09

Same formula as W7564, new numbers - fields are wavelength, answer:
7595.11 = 22.58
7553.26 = 23.66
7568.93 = 20.25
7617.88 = 23.13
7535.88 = 23.12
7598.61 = 17.21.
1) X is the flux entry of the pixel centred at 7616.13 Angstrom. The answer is 19.91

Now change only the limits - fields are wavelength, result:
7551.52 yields 20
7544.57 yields 21.47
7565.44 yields 22.48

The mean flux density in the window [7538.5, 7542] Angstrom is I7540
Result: 22.7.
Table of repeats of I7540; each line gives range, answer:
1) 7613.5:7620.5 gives 20.7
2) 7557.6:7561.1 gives 20.5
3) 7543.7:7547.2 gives 22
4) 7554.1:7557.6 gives 21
